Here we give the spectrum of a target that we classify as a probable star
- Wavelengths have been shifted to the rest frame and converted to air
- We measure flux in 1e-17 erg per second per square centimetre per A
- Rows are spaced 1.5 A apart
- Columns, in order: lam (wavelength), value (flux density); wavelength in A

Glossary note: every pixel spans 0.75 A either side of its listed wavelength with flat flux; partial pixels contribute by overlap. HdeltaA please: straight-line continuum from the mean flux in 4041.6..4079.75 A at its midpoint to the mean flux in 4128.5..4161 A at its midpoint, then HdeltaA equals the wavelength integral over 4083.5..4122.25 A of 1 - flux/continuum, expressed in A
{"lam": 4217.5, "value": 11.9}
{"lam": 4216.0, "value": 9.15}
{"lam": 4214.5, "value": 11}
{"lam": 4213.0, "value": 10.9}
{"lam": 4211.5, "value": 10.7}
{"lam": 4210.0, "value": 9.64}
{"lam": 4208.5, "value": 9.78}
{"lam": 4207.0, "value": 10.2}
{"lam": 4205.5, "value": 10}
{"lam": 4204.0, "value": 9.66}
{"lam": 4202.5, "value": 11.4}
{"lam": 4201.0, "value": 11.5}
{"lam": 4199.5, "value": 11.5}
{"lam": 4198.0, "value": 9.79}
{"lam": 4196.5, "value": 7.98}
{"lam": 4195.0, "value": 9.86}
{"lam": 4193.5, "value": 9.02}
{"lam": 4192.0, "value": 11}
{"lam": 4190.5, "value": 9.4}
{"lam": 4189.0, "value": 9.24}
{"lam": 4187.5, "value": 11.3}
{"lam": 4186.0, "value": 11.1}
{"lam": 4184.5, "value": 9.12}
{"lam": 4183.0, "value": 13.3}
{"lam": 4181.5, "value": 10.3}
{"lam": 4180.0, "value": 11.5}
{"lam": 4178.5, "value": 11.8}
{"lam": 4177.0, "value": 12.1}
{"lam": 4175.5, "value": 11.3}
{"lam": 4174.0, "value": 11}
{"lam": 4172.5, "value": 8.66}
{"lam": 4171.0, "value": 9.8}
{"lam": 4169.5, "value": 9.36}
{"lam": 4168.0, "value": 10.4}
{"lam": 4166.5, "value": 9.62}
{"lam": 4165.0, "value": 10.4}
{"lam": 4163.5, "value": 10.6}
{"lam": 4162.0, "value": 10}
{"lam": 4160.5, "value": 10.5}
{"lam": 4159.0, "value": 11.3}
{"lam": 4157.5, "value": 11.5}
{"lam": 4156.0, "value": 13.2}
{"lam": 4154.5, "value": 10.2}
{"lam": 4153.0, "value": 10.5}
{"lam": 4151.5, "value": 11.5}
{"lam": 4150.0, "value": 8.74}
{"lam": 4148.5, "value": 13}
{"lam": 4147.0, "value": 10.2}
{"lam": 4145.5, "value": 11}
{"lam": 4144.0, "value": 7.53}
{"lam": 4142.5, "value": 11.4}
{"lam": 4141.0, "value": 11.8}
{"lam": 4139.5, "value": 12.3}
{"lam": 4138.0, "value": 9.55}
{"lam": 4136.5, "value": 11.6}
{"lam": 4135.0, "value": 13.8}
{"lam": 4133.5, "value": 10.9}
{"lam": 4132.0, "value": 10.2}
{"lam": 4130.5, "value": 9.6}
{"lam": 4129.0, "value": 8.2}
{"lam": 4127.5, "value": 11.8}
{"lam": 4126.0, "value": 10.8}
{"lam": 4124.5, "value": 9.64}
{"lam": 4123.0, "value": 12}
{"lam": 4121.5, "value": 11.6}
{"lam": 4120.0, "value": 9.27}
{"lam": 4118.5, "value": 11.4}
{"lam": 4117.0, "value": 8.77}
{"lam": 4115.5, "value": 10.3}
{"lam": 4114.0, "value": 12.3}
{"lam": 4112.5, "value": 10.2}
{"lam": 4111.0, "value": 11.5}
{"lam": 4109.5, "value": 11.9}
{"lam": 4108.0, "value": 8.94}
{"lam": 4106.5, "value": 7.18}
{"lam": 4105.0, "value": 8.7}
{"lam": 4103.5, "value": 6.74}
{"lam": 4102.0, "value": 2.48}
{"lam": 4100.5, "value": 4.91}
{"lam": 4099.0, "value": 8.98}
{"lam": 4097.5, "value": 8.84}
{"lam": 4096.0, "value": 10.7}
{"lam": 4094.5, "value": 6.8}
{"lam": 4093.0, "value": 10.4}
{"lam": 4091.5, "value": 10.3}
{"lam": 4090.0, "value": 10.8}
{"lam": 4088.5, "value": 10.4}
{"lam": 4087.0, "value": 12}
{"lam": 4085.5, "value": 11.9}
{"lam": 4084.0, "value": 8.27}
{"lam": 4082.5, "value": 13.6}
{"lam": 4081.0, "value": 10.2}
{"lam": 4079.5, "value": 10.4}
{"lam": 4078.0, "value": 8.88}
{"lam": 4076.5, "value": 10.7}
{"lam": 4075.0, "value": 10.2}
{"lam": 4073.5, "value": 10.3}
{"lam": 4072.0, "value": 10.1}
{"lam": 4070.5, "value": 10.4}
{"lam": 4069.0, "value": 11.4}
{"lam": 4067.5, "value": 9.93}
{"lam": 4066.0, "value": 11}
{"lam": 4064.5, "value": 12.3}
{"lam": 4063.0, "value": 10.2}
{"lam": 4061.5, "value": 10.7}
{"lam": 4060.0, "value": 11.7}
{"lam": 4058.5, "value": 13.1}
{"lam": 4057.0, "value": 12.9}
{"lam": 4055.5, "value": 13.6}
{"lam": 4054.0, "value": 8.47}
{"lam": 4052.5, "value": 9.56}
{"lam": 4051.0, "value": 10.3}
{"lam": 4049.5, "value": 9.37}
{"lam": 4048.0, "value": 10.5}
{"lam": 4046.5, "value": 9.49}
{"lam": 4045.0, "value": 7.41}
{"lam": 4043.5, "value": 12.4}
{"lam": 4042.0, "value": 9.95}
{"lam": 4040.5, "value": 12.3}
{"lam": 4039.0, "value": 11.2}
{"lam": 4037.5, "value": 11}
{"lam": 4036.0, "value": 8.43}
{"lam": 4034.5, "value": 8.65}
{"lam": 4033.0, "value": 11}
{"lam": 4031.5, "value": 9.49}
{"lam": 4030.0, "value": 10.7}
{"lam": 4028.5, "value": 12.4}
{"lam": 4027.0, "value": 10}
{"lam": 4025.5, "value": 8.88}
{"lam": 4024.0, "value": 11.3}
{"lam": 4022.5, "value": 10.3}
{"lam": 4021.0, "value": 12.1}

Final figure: 4.6 A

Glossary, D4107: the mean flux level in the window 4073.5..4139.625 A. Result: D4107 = 9.98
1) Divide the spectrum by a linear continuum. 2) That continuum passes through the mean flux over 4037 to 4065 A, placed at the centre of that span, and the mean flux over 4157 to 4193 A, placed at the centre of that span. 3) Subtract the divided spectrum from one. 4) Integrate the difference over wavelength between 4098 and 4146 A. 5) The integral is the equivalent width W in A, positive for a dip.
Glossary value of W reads 3.6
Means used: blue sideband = 10.9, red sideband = 10.6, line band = 9.9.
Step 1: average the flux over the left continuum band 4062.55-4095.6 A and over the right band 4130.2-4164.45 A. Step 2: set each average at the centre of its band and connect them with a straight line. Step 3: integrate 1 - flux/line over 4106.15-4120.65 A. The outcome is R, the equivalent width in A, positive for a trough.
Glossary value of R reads 0.6 A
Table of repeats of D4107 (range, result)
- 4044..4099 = 10.5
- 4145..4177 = 10.6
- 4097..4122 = 9.04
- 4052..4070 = 11.2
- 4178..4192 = 10.8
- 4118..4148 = 10.7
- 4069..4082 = 10.3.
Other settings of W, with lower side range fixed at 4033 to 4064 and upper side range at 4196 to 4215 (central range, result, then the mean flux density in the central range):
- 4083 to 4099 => 0.7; 10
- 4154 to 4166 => -0.6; 11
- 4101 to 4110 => 2.6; 7.46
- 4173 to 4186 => -1.1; 11.2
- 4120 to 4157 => -1.4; 10.8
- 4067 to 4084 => 0.1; 10.5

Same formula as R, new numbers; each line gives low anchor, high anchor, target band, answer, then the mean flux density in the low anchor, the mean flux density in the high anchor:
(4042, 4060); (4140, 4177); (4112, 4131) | 0.3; 10.7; 10.6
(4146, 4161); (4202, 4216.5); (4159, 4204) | 0.9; 11.1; 10.2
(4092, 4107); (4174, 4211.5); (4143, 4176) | -3.5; 7.62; 10.5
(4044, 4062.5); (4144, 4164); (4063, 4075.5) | 0.0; 10.6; 10.8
